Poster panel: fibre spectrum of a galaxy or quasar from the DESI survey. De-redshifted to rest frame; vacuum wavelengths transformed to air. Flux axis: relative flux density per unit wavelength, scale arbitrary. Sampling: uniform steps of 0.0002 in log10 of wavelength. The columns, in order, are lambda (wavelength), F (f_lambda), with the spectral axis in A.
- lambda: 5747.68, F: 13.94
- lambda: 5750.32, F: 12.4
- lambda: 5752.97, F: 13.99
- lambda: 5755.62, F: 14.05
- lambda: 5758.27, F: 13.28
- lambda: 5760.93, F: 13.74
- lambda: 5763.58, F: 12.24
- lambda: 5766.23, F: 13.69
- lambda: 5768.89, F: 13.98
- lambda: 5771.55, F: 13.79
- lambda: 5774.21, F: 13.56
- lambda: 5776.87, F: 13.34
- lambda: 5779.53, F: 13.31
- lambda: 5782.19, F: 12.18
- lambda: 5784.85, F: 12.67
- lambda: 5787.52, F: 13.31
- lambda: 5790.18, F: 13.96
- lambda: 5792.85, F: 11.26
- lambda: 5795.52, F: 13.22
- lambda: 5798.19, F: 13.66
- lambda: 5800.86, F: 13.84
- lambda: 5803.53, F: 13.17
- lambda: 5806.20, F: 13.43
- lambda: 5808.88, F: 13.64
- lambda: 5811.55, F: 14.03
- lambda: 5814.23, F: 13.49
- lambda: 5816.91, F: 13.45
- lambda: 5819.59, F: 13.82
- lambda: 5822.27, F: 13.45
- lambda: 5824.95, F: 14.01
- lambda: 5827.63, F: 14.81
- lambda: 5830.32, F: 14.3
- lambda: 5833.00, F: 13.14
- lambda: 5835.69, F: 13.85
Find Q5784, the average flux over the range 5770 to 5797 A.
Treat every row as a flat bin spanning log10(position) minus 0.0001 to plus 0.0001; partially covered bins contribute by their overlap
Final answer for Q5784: 13.1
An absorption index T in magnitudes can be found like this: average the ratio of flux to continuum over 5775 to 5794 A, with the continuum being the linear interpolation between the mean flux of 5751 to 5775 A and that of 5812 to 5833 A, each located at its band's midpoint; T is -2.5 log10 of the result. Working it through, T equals 0.063 mag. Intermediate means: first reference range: 13.6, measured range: 12.9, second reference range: 13.9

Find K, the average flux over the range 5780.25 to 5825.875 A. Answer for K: 13.3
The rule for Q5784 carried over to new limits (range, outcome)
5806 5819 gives 13.6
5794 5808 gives 13.4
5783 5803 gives 13.1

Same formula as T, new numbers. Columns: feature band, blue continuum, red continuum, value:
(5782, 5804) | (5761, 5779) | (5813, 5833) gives 0.05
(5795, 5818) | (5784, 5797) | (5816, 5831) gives -0.01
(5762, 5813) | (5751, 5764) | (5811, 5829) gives 0.03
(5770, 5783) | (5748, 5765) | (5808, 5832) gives 0.02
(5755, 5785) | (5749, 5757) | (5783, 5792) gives 0.00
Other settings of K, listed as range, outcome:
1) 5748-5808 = 13.3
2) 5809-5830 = 13.9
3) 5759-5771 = 13.4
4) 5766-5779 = 13.6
